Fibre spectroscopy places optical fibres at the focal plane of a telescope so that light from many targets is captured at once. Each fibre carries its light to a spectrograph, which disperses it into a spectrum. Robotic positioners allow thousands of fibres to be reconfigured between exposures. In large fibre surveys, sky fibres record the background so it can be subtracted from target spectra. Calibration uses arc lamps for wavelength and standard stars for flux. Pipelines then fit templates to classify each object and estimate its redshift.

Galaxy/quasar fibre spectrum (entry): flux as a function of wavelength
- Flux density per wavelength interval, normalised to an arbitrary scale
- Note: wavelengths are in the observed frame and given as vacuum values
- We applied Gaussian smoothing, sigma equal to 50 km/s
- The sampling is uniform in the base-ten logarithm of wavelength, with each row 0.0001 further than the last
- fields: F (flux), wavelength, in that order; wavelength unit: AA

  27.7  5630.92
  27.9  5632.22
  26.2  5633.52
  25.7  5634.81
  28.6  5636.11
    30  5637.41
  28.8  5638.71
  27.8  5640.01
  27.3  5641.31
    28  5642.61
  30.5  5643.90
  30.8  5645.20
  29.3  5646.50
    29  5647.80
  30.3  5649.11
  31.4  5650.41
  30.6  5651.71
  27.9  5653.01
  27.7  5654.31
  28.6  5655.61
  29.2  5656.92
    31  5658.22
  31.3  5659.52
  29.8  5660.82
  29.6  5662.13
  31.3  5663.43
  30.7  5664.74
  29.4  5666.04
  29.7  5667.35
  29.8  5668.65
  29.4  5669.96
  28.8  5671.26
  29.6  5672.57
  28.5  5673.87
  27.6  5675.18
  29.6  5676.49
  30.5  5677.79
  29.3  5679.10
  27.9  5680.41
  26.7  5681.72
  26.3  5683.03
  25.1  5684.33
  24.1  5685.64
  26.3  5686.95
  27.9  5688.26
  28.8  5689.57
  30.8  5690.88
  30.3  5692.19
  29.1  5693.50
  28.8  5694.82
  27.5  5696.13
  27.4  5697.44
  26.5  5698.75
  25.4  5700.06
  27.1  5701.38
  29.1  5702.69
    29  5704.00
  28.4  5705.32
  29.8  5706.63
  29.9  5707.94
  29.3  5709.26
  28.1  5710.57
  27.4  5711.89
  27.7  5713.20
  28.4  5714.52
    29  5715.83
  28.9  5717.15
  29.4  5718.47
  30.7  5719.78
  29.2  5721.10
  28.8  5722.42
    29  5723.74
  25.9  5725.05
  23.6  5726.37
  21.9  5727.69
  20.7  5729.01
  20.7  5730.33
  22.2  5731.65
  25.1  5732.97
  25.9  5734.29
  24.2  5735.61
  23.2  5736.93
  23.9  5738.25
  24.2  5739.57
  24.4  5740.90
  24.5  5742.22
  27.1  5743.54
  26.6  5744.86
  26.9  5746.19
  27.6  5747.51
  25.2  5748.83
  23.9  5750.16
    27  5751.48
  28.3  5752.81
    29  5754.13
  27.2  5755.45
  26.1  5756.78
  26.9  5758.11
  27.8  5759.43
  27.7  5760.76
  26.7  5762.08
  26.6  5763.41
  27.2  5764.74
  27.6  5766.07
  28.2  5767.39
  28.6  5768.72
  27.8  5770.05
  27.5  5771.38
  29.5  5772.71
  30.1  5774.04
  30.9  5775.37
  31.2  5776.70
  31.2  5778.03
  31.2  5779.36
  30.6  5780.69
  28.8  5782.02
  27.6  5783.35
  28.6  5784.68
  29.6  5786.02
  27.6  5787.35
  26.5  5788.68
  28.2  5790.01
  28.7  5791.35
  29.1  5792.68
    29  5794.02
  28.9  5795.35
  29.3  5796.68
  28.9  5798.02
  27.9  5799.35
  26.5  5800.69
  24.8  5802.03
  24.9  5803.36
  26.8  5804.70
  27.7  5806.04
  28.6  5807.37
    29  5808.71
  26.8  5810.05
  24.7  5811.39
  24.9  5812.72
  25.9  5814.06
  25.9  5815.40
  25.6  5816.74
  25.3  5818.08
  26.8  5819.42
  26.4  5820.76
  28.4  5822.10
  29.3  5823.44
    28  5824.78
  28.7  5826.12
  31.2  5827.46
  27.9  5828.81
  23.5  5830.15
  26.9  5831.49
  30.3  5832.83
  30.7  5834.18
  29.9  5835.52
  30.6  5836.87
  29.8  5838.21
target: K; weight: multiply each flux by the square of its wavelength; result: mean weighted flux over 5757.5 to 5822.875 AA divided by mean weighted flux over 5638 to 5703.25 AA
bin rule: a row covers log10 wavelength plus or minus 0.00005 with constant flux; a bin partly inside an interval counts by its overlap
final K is 1.01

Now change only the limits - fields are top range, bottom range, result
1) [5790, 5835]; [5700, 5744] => 1.07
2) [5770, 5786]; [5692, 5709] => 1.08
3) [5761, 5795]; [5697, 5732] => 1.08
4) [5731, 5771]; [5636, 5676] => 0.92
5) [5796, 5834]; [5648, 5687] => 0.99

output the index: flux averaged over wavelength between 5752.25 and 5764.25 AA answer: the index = 27.4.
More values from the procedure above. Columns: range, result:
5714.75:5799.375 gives 27.3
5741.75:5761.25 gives 26.8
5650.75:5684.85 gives 29.1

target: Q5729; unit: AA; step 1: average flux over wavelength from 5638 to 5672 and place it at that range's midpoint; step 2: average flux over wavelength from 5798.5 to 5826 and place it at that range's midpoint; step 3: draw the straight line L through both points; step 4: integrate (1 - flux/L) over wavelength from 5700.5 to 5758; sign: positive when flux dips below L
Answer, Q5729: 3.3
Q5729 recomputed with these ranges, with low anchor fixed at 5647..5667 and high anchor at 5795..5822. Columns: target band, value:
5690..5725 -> 0.3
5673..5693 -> 0.9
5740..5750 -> 0.8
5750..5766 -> 0.4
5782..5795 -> -0.6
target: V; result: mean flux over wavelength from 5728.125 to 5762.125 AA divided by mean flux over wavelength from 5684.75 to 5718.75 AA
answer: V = 0.90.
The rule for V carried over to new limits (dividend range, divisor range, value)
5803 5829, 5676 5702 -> 0.98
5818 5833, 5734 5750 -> 1.10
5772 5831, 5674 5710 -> 1.00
